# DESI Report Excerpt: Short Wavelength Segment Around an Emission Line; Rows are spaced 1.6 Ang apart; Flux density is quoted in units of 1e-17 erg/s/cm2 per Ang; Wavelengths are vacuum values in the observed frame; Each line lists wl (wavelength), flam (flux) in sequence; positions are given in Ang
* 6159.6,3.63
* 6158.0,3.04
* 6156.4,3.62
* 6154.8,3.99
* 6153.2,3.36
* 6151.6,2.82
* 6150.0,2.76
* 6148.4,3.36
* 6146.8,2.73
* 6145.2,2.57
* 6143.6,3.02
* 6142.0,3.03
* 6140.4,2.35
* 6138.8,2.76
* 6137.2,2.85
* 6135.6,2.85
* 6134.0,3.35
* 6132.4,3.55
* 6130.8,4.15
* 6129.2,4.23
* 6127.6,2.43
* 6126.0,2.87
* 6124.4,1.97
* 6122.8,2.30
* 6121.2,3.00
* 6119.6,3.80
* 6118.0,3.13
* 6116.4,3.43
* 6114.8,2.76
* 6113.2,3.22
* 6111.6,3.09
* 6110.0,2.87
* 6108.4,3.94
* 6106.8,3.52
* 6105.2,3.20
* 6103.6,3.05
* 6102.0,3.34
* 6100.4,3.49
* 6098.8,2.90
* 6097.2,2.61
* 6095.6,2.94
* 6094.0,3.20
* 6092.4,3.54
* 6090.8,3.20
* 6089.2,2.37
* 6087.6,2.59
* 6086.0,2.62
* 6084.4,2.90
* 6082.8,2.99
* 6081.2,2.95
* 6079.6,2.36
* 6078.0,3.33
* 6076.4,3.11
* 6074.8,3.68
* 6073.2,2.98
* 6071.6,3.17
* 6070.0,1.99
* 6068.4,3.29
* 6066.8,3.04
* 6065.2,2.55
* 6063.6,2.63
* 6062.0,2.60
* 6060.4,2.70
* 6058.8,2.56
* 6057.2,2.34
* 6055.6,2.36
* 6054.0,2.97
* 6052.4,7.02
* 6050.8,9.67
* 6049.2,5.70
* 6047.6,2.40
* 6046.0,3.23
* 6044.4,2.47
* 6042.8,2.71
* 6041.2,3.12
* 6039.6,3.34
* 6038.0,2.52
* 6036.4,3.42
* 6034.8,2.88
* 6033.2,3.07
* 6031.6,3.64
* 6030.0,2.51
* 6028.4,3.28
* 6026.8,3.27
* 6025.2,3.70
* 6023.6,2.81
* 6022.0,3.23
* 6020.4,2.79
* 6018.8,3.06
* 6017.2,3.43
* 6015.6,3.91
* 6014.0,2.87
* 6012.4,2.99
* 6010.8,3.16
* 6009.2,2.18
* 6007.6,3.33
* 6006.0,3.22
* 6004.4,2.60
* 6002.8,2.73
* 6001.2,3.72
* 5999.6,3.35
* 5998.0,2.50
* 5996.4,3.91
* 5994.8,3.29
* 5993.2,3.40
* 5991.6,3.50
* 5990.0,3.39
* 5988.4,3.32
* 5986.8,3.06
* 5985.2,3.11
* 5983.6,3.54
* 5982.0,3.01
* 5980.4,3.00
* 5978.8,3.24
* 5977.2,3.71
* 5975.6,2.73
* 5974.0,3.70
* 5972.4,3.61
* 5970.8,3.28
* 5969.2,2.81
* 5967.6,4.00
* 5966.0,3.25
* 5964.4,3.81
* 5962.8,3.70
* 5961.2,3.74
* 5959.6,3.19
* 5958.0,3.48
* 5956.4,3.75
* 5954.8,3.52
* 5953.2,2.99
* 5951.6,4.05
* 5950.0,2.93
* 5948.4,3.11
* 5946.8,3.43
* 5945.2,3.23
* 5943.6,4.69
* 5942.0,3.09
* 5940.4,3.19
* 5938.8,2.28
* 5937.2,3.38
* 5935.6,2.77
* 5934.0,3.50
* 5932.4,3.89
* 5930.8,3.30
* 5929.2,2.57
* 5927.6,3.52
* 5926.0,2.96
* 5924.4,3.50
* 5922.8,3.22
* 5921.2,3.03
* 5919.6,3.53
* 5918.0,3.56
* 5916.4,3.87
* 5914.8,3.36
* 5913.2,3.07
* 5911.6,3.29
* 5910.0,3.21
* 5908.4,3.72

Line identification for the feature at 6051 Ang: Hbeta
